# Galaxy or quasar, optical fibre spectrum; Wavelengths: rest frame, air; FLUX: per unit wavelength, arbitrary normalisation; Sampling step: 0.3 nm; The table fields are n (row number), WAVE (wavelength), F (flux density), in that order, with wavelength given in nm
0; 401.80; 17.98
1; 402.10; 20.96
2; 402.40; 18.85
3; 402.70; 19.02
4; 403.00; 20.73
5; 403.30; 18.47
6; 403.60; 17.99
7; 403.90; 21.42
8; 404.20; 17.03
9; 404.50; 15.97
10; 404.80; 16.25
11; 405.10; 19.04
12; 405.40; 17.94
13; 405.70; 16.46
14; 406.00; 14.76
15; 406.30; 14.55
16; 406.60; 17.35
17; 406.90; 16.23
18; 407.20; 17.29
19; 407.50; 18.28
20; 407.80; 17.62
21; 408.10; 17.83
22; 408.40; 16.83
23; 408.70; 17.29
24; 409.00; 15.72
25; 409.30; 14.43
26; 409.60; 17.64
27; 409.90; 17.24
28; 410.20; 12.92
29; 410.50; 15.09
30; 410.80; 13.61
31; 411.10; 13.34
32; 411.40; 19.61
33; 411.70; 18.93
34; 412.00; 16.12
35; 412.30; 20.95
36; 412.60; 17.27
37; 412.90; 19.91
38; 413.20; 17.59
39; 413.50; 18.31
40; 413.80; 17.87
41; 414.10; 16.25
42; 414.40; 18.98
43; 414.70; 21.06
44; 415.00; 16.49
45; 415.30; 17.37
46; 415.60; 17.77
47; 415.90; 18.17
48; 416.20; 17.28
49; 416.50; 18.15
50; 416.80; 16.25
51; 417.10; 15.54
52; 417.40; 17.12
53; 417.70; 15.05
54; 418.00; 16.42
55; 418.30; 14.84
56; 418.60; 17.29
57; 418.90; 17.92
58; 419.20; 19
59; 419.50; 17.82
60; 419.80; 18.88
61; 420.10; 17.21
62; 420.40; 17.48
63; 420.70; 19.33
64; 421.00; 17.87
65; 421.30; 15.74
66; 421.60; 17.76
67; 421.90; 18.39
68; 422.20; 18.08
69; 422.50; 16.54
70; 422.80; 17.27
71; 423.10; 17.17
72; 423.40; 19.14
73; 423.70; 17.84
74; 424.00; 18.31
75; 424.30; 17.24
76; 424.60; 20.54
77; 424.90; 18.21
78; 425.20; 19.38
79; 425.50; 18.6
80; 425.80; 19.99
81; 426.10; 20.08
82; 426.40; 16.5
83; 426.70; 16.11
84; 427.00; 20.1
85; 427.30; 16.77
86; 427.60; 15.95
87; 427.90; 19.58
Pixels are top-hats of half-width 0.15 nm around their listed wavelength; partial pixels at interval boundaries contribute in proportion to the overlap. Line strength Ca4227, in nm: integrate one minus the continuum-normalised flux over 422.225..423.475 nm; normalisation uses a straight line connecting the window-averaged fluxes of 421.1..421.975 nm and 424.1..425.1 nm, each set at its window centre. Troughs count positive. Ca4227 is 0.03 nm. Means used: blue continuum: 17.2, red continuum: 18.7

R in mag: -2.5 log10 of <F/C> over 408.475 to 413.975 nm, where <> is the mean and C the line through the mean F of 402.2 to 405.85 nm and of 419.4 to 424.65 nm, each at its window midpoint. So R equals 0.078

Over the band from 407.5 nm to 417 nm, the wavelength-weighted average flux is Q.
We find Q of 17.2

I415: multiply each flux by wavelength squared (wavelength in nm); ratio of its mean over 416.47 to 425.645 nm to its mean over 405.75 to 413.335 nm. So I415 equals 1.11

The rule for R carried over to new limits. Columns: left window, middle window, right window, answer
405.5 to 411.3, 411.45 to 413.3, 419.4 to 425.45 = -0.12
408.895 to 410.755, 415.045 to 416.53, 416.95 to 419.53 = -0.08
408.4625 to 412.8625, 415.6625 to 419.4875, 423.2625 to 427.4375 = 0.03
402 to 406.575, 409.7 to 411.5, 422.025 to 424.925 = 0.18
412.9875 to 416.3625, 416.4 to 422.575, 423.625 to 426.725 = 0.06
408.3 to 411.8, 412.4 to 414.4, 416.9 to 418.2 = -0.13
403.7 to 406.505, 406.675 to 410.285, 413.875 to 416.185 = 0.04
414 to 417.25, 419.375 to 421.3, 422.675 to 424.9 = 0.00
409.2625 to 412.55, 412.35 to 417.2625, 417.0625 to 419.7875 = -0.07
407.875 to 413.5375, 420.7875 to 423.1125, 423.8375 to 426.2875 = 0.07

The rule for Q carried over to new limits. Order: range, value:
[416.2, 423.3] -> 17.3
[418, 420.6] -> 17.5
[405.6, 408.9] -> 16.8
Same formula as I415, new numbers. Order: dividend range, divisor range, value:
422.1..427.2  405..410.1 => 1.18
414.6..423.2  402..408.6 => 1.05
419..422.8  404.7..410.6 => 1.15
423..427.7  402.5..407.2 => 1.15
